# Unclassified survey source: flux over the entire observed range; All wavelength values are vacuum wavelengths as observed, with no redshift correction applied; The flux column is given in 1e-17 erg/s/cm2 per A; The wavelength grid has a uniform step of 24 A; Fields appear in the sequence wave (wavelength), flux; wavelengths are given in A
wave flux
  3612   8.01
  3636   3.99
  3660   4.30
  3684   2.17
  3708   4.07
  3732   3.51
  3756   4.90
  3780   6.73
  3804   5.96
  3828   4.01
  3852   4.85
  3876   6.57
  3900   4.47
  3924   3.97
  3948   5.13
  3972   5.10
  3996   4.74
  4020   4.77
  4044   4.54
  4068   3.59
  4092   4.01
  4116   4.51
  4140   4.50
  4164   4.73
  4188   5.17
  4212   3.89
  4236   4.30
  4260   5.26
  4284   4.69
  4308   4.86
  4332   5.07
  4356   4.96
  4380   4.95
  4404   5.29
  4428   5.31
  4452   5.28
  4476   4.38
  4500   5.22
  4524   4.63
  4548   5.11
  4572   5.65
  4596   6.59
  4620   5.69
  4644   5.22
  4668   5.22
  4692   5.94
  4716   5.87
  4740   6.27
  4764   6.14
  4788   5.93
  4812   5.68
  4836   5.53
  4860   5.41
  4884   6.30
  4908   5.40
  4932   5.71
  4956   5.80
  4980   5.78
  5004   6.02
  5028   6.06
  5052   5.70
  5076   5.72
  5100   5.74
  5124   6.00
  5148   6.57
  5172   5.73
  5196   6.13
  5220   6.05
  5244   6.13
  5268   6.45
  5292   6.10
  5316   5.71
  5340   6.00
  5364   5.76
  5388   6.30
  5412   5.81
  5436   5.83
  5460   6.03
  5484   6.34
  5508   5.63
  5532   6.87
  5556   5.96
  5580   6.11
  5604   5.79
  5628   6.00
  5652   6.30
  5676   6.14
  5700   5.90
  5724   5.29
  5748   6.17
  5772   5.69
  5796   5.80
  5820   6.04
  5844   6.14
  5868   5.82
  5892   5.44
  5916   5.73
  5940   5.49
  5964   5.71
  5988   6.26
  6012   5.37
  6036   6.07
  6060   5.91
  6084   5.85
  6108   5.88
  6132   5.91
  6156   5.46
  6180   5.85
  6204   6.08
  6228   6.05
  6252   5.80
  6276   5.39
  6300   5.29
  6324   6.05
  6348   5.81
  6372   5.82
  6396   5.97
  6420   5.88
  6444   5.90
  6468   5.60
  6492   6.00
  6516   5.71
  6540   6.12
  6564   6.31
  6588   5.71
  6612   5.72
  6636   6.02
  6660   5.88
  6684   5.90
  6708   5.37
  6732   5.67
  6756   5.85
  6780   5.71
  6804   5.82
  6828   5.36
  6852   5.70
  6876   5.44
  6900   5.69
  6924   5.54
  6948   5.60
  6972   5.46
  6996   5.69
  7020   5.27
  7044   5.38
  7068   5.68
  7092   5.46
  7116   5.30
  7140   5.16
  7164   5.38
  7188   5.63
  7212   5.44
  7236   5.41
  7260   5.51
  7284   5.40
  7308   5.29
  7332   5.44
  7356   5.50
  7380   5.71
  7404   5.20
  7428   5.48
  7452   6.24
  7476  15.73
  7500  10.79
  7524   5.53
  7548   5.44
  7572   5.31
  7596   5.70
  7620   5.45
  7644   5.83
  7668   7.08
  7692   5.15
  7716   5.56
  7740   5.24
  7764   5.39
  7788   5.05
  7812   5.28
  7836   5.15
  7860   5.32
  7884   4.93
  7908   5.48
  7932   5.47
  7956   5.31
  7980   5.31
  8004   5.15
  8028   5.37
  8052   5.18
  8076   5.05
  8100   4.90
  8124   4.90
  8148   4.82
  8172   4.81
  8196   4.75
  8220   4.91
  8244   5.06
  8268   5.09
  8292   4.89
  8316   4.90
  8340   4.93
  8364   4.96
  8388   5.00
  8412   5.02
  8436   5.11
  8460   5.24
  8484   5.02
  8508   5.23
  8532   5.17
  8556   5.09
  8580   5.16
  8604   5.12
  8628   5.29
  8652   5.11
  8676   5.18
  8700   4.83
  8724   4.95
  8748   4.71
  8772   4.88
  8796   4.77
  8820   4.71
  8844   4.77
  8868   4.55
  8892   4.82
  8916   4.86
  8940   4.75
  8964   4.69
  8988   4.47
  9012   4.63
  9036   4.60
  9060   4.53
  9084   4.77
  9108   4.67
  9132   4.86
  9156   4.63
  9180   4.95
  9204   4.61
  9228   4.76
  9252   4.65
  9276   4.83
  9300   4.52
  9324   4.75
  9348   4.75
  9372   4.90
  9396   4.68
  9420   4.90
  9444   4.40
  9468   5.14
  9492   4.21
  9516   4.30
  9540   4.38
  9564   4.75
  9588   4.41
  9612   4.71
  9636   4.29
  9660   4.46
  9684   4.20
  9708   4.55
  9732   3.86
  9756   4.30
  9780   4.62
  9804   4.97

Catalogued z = 0.140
